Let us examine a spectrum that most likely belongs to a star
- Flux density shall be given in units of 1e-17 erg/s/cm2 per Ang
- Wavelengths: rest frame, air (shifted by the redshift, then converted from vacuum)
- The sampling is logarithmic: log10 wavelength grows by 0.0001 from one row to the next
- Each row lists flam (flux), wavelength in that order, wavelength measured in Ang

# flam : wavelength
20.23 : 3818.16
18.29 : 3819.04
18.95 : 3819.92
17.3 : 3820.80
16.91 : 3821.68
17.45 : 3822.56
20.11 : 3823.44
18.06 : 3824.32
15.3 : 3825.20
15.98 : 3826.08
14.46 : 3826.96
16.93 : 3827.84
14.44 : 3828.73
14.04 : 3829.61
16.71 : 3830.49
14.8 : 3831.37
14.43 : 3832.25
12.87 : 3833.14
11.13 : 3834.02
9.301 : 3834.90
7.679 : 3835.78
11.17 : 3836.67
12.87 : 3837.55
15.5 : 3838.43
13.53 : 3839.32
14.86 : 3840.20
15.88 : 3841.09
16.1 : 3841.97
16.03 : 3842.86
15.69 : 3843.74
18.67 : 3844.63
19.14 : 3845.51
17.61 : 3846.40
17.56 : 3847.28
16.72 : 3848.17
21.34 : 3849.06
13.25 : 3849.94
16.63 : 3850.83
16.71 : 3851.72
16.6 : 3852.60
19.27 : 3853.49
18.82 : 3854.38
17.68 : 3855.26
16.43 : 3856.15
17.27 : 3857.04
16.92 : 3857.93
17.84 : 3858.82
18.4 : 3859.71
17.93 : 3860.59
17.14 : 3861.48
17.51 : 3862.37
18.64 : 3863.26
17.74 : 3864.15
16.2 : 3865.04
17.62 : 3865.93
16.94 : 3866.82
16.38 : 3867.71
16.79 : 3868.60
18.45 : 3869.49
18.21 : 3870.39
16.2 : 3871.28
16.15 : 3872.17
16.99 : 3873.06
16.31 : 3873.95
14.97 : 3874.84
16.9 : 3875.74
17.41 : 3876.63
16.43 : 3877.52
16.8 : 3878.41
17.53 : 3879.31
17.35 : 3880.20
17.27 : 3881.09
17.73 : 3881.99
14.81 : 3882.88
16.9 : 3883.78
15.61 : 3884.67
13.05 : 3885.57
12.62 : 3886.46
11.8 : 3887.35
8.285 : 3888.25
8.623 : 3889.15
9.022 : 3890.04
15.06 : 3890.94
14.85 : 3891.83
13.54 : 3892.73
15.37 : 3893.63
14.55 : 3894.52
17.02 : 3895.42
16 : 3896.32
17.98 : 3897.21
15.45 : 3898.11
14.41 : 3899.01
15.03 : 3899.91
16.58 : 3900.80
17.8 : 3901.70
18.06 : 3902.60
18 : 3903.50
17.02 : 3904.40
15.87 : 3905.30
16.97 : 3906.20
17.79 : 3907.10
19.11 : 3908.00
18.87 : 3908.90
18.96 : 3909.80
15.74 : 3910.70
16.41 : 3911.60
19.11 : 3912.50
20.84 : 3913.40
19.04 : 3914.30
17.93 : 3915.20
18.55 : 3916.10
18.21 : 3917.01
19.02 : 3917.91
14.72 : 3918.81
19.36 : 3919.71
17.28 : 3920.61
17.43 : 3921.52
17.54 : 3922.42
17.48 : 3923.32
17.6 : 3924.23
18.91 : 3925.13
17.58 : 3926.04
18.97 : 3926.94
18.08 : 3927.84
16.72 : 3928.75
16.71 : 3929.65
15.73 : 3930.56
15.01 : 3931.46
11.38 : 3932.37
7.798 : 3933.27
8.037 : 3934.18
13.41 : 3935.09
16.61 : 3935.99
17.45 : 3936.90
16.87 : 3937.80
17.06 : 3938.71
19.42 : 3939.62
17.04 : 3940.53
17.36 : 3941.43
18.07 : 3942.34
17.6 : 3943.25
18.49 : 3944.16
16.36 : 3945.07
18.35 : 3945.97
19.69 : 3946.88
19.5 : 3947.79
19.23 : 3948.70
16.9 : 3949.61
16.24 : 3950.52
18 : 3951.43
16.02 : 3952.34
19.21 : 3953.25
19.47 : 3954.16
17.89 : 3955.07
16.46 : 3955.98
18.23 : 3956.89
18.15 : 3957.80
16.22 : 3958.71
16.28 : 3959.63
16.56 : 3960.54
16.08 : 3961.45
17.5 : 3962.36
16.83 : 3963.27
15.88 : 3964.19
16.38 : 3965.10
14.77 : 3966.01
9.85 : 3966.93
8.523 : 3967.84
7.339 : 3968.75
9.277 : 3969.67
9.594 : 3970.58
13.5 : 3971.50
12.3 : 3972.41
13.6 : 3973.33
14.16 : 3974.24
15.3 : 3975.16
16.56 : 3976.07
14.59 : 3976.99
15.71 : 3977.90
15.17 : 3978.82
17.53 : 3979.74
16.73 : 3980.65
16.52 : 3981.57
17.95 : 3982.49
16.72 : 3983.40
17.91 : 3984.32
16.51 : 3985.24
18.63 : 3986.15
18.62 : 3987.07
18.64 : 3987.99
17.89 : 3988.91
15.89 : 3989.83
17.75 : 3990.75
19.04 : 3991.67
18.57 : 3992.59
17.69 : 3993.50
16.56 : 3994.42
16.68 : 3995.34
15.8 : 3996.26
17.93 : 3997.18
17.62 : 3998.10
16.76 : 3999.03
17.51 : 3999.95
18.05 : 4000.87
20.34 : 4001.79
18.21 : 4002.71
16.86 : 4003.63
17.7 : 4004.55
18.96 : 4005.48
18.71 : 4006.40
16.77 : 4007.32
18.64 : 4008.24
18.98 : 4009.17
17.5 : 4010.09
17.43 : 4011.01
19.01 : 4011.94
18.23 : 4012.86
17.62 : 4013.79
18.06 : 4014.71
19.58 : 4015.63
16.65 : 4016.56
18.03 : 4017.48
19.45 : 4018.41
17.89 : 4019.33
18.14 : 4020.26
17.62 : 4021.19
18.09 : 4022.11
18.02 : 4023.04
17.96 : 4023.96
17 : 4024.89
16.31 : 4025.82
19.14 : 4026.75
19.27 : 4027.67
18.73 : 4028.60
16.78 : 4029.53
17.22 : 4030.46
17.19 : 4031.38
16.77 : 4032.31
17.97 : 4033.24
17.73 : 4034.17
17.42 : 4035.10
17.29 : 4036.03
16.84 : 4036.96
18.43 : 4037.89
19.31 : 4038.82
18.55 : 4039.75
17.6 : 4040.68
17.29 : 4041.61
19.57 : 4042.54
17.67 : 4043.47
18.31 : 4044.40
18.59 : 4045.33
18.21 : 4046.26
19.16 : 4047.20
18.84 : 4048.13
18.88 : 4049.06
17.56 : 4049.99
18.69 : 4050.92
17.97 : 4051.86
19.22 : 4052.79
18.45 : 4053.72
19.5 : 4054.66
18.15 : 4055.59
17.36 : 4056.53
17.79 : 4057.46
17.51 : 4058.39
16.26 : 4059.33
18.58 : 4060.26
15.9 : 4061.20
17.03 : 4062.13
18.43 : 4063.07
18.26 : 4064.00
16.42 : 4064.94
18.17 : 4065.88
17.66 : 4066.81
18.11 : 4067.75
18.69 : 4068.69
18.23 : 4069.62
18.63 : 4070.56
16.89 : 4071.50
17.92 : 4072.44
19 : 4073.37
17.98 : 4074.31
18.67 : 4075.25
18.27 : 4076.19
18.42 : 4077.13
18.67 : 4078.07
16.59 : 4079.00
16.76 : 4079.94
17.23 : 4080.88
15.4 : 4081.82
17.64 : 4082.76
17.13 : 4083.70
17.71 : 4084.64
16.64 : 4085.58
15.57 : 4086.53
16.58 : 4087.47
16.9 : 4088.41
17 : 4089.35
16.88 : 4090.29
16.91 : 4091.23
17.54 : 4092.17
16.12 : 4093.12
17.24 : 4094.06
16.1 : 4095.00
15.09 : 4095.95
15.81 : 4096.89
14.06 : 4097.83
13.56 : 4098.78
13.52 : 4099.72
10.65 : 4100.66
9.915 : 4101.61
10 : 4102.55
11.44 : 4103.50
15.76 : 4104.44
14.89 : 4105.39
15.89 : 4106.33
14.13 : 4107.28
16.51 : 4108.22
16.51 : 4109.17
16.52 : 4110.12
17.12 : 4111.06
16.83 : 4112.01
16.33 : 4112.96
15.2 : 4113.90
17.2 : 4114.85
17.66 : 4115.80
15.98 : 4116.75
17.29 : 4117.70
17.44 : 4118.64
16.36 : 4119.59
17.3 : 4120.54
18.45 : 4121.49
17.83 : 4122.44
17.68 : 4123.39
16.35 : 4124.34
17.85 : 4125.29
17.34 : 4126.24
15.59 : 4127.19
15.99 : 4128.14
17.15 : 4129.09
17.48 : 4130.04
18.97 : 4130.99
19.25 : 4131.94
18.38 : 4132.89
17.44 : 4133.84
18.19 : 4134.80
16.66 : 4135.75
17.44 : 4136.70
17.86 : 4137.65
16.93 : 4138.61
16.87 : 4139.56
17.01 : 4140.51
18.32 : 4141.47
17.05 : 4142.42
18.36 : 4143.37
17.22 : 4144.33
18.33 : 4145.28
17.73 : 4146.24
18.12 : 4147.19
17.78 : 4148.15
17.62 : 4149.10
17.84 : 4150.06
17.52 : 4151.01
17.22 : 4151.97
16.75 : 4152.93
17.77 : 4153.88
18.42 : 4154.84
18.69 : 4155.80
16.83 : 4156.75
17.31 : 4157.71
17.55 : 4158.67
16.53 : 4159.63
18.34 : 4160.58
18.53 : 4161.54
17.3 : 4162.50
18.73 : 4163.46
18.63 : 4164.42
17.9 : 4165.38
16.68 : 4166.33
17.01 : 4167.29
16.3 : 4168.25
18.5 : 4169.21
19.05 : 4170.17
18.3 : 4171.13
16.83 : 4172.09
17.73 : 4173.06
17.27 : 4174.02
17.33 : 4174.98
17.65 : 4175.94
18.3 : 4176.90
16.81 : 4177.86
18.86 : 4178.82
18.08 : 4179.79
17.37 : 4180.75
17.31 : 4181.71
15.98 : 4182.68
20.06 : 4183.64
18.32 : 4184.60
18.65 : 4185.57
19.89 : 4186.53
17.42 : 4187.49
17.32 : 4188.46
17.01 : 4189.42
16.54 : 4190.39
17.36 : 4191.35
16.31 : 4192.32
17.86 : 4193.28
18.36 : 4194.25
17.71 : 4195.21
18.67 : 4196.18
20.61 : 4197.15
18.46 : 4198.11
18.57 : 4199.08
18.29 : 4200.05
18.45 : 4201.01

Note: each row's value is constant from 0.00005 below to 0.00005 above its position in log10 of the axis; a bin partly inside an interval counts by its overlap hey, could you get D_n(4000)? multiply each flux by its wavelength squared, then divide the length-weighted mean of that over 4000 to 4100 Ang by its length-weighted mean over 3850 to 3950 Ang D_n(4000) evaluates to 1.15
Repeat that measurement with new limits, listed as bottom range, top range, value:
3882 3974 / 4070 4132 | 1.12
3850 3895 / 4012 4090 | 1.22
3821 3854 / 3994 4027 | 1.25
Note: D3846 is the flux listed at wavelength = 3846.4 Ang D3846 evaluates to 17.61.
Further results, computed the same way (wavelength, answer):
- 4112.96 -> 16.33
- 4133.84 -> 17.44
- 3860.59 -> 17.93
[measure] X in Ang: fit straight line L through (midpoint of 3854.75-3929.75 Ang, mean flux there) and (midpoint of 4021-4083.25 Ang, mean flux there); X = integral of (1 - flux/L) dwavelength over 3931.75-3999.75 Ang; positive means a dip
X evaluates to 4.5 Ang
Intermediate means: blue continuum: 16.7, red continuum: 17.9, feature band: 16.1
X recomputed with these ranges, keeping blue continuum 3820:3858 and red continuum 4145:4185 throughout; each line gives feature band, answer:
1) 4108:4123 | 0.5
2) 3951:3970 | 1.2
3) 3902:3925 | -2.3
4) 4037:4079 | -2.5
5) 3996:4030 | -2.3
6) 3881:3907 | 1.8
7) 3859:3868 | -0.8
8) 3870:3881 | -0.5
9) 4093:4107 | 2.7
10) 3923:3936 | 0.9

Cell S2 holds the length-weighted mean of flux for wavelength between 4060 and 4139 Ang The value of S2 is 16.7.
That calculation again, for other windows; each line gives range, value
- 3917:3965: 16.9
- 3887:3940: 16.2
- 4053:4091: 17.6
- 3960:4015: 16.4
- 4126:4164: 17.6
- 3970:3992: 16.1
